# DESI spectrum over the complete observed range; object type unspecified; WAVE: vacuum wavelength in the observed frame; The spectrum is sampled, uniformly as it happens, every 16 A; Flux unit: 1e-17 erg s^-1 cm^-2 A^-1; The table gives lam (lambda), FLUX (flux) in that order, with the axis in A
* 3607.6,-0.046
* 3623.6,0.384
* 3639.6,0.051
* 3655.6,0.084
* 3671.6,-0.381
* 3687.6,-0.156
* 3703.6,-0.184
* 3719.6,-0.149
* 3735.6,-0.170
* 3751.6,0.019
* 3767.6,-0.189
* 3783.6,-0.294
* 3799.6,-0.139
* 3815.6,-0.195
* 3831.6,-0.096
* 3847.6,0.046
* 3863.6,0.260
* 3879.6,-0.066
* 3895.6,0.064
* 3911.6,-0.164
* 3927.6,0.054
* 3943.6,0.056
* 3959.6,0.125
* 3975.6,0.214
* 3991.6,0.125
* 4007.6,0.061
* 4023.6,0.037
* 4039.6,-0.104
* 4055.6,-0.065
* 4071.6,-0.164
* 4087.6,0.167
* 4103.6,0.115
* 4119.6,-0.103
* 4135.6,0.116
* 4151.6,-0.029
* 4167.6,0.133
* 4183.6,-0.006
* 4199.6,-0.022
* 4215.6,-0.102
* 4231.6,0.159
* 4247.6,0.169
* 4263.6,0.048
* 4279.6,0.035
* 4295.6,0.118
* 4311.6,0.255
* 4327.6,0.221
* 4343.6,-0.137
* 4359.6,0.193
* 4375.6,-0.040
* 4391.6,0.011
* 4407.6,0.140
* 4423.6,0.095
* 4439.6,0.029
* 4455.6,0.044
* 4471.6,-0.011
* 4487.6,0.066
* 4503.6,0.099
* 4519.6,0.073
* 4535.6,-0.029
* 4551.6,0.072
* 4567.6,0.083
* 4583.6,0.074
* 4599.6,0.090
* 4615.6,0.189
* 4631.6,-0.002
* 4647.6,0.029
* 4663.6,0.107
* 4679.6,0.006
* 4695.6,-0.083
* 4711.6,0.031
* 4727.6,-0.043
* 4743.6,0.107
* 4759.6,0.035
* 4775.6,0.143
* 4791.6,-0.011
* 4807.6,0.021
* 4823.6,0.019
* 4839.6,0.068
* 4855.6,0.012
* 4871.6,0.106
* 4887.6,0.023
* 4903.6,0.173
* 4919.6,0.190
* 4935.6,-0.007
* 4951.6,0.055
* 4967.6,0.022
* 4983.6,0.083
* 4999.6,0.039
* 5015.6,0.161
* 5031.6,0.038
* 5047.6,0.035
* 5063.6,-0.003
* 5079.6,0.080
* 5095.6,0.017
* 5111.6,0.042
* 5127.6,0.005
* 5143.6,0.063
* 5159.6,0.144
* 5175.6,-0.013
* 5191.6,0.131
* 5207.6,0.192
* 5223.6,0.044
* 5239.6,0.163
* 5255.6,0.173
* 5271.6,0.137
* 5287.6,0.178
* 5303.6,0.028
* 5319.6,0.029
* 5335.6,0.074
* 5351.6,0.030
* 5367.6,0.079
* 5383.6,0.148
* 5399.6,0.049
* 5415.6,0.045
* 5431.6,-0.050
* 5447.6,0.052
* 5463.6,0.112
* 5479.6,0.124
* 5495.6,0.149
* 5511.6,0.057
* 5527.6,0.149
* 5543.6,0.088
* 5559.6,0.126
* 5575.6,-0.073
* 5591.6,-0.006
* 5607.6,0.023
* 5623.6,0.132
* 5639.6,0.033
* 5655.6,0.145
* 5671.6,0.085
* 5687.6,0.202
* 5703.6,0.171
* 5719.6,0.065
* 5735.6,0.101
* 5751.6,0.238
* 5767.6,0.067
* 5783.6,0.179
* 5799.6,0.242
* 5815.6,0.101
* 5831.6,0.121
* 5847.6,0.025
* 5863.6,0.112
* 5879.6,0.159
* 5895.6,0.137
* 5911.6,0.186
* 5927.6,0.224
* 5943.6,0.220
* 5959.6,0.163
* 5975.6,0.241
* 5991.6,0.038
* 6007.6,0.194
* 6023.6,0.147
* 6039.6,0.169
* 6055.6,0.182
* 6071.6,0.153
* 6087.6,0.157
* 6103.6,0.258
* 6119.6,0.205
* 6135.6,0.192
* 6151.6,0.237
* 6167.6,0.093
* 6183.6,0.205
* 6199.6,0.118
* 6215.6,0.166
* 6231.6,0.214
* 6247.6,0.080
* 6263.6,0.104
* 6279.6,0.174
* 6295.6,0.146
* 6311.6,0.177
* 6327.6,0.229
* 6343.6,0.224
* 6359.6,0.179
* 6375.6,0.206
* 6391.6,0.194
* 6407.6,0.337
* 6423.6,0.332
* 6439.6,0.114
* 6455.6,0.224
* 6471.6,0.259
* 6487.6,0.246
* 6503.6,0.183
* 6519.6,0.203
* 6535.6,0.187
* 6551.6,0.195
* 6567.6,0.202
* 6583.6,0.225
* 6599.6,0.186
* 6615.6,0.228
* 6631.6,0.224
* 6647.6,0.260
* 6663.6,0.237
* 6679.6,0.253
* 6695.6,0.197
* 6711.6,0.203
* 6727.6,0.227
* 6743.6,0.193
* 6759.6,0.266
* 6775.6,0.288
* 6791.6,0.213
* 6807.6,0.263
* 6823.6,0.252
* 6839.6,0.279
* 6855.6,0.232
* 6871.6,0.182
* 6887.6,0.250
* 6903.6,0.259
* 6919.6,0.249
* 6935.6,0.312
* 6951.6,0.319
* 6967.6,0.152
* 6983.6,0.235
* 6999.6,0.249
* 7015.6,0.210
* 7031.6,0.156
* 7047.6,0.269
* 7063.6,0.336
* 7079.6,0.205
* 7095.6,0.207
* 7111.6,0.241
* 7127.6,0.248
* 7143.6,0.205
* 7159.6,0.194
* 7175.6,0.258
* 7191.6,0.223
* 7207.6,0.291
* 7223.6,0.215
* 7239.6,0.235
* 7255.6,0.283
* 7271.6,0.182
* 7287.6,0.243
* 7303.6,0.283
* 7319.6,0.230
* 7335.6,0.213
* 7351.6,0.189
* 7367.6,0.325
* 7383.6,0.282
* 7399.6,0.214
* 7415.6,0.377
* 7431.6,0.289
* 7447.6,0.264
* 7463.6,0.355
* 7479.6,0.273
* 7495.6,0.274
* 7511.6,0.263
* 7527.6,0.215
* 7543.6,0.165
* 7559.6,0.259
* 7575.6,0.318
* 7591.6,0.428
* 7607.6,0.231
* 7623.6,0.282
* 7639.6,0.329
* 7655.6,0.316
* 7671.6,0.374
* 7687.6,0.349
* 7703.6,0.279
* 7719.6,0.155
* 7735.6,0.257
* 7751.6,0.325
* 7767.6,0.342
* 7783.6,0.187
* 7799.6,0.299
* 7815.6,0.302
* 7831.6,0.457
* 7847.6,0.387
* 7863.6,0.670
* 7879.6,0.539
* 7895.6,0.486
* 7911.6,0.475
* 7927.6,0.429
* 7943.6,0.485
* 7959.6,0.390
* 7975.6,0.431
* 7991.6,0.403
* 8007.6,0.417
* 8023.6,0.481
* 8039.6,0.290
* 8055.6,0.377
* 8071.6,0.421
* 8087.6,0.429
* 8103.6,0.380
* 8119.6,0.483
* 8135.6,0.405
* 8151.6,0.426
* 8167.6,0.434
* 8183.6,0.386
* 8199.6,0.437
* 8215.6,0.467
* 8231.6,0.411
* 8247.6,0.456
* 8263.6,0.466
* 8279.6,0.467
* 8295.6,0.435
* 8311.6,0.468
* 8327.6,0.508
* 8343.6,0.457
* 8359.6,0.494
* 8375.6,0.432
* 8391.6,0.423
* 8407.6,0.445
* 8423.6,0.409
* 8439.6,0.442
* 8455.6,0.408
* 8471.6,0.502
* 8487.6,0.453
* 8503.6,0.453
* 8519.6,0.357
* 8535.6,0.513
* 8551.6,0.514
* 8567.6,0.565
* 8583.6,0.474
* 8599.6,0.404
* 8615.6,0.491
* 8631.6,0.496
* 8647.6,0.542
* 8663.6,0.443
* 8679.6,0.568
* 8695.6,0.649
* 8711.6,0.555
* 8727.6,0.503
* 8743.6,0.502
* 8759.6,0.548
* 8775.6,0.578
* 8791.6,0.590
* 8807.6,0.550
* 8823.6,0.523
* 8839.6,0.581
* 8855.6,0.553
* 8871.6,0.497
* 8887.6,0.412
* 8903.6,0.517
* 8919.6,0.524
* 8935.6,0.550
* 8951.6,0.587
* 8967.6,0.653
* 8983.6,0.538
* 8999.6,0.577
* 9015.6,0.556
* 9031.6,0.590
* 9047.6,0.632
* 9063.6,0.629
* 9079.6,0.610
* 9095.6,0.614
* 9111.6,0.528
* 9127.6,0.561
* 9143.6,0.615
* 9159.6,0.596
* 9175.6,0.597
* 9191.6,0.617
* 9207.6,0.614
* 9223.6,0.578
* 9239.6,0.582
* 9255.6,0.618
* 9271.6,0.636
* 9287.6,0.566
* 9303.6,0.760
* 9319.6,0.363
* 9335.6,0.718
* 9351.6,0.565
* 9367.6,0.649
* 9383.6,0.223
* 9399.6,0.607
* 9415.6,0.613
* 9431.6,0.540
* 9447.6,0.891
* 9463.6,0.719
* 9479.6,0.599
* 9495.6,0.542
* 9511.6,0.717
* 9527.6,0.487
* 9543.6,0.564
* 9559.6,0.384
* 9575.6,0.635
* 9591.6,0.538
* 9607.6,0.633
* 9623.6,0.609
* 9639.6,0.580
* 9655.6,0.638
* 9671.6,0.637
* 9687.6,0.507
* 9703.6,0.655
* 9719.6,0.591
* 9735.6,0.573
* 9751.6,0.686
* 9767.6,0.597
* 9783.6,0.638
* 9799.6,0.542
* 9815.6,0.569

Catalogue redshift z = 0.961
